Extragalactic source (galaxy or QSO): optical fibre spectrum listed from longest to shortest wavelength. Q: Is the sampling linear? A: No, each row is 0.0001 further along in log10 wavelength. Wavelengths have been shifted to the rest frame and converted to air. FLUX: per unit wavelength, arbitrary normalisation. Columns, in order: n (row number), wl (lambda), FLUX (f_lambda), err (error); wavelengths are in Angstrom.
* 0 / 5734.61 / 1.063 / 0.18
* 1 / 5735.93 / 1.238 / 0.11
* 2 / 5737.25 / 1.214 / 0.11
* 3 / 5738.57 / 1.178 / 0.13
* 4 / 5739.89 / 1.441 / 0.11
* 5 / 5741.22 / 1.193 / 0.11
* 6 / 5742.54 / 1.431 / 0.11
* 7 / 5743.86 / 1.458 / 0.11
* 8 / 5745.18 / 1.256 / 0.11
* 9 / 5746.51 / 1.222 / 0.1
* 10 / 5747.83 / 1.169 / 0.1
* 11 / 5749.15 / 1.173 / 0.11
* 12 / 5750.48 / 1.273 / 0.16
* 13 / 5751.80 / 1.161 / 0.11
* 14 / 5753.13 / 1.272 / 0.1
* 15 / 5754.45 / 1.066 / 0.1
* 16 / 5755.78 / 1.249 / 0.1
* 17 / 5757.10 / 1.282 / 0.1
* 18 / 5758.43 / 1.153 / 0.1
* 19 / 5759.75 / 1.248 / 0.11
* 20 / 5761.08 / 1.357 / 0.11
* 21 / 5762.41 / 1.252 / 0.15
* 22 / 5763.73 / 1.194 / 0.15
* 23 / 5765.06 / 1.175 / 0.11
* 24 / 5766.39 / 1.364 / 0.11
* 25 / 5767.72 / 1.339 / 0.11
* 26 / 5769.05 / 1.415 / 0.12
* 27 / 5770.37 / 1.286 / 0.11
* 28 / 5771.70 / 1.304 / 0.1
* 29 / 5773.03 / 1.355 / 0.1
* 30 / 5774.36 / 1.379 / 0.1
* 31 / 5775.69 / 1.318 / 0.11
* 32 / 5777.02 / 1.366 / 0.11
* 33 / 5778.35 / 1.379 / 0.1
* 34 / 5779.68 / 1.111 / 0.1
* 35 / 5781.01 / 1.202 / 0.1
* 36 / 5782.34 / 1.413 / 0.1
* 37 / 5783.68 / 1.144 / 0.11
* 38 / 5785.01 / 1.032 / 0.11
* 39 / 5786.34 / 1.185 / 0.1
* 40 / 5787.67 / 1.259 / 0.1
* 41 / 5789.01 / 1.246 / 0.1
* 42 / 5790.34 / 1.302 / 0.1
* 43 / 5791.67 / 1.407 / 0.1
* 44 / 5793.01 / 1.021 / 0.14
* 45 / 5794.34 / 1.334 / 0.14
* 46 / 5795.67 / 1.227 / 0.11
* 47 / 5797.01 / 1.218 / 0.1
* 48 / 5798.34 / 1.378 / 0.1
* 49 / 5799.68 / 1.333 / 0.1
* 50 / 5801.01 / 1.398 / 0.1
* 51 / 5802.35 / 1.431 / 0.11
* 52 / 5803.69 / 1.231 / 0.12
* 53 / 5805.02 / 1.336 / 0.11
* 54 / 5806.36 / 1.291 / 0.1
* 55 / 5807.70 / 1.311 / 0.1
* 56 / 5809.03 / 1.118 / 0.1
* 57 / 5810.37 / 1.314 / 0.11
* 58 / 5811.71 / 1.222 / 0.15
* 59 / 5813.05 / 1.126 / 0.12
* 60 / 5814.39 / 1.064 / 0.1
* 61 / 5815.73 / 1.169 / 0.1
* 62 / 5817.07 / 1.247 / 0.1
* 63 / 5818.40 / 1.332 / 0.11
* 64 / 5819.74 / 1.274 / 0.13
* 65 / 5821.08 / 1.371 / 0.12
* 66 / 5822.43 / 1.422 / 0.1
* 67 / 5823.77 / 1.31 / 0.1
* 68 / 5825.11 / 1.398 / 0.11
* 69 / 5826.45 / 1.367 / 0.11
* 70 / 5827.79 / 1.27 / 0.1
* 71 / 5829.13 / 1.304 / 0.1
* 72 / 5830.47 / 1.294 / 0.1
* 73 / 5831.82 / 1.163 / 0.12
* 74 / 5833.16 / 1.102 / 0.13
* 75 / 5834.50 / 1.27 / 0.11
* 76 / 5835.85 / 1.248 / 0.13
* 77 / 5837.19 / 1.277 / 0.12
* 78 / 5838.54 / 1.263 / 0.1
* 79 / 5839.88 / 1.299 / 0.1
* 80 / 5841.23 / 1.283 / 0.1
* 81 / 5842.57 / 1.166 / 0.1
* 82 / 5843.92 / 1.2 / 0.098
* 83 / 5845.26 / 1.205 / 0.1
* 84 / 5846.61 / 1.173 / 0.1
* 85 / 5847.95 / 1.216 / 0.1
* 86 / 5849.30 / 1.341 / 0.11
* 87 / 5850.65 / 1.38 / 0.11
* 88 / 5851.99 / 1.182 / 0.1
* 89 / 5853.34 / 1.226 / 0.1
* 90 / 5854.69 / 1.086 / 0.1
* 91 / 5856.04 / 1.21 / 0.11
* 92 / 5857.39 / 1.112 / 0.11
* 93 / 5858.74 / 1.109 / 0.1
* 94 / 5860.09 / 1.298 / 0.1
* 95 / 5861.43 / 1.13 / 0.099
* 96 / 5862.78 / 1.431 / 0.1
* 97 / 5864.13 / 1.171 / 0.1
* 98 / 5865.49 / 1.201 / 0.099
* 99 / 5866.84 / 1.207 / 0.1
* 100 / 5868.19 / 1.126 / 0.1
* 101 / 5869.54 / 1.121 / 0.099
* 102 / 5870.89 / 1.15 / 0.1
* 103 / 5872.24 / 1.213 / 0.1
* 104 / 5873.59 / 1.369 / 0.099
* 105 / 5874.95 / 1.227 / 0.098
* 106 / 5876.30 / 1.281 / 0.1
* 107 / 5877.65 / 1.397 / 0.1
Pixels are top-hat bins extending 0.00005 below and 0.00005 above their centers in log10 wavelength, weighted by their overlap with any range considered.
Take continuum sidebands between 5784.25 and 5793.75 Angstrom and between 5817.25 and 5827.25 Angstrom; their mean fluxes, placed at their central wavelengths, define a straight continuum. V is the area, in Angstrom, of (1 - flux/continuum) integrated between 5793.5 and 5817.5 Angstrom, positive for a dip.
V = 0.3 Angstrom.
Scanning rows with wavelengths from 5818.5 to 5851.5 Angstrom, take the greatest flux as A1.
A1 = 1.422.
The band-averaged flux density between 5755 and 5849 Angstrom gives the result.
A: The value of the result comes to 1.27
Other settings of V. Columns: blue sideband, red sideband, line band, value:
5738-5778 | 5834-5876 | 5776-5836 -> -0.7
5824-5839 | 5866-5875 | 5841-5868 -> 0.3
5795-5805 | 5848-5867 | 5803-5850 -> 0.6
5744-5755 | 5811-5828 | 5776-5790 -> 0.1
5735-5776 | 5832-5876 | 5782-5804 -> -0.3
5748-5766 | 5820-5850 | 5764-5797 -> -1.0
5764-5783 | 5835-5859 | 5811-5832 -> -0.3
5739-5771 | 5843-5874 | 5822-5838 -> -0.8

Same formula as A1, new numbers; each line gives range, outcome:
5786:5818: 1.431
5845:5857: 1.38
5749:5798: 1.415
